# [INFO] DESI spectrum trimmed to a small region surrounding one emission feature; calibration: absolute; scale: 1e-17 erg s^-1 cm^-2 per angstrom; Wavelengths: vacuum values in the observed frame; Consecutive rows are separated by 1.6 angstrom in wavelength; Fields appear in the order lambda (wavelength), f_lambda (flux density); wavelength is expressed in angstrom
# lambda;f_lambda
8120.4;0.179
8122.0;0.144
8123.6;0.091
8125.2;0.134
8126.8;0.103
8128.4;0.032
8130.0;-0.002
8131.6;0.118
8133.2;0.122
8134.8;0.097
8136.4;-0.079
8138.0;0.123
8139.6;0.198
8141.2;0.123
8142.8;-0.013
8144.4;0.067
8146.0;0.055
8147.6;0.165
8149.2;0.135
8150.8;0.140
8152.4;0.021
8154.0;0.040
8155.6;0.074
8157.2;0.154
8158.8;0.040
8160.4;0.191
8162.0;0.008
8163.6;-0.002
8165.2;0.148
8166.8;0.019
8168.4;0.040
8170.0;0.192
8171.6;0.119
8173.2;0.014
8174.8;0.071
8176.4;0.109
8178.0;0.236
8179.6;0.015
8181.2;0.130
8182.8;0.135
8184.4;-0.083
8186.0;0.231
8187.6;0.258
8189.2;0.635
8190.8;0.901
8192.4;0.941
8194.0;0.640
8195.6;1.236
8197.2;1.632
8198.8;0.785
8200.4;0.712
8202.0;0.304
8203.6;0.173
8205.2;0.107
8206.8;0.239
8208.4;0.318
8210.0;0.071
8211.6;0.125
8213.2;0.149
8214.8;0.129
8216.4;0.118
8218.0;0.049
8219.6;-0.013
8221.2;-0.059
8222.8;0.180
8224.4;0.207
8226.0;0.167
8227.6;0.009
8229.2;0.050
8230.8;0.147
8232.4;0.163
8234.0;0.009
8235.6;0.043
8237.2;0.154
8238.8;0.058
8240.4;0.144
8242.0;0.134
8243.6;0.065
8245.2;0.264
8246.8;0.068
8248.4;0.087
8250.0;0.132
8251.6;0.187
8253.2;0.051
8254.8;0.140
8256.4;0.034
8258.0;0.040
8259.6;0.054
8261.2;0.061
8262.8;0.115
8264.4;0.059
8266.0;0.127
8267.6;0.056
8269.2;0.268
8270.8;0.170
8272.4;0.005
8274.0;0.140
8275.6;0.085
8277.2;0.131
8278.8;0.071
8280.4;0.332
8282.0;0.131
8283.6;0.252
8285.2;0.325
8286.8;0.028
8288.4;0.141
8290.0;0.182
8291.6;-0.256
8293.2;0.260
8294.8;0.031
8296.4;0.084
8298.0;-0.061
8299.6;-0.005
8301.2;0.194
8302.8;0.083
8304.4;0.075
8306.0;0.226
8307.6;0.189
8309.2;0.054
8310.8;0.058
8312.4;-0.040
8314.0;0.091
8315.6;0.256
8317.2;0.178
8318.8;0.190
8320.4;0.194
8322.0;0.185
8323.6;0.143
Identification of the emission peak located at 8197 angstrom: [O II]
